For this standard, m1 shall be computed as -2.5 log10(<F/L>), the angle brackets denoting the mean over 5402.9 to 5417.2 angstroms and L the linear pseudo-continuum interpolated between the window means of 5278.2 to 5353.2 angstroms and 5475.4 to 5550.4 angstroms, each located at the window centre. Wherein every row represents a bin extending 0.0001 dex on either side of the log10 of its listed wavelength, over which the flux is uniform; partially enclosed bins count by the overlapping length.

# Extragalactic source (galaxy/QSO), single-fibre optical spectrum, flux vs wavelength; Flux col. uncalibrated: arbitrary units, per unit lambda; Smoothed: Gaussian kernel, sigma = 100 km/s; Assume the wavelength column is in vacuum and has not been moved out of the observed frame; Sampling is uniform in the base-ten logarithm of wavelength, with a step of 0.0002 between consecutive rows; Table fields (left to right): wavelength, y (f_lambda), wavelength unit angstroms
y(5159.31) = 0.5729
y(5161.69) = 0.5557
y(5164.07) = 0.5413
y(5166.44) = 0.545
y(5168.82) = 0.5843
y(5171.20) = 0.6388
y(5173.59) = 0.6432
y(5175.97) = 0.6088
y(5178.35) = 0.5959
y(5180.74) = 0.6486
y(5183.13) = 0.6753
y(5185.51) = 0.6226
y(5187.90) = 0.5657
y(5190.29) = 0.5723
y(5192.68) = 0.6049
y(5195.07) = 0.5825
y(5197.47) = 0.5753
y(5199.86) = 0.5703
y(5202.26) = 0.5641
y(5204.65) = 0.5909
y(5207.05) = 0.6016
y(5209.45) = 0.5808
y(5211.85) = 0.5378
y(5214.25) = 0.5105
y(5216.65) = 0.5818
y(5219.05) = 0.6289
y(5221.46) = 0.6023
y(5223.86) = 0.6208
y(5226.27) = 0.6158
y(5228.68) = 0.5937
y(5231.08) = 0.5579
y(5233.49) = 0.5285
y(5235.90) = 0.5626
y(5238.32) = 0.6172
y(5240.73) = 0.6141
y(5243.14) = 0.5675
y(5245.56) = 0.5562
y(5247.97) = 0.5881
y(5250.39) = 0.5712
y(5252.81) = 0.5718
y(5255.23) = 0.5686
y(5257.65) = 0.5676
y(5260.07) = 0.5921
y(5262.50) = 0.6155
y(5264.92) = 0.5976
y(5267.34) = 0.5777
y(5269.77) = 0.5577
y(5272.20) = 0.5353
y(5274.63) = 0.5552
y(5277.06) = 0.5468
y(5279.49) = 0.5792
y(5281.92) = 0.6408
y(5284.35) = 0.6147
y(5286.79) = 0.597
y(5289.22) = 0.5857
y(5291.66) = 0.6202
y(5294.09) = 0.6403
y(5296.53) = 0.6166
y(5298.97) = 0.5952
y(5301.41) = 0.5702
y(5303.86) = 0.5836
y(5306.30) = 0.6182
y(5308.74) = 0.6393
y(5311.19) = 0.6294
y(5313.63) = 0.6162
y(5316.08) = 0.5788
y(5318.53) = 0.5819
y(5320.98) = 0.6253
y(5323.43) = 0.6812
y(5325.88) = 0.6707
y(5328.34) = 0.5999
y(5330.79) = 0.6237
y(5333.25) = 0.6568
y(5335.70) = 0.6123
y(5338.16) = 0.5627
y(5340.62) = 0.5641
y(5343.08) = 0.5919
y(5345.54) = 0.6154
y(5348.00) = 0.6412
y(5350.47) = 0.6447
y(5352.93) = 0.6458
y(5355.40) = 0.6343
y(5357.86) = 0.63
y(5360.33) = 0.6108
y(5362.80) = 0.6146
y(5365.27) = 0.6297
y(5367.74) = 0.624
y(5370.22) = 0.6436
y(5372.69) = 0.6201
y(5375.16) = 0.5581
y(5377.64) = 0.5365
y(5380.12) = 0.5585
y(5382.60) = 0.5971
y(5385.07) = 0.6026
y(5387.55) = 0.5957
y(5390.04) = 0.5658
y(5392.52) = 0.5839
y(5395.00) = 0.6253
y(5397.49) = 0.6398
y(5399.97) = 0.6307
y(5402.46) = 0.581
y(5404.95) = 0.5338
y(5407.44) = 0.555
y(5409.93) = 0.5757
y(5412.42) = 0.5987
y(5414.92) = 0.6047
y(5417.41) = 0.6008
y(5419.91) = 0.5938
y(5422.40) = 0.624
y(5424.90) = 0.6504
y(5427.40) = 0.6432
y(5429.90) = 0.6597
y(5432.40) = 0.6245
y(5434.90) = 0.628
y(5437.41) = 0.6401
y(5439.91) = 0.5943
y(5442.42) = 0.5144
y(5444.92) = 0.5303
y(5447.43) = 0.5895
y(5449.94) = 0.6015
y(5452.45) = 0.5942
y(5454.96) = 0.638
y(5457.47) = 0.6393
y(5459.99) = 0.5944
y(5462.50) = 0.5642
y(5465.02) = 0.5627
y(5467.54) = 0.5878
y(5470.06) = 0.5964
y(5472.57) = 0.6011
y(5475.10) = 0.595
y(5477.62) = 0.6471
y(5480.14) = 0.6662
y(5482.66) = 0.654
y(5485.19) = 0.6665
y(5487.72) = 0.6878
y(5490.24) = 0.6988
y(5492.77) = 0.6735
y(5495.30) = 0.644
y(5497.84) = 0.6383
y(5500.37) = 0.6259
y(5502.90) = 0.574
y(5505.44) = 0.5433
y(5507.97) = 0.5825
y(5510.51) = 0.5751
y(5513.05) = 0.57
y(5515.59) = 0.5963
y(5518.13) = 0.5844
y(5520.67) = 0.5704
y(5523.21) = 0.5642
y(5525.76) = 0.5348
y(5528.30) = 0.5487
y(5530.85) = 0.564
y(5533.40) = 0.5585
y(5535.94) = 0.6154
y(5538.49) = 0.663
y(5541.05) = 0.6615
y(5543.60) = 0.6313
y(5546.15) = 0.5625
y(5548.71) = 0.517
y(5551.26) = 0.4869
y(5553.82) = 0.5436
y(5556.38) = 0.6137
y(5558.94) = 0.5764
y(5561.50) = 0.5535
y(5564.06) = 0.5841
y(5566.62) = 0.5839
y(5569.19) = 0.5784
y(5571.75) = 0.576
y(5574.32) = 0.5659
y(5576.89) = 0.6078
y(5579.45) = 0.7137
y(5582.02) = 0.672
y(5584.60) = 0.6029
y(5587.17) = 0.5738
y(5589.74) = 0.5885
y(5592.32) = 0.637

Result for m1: 0.063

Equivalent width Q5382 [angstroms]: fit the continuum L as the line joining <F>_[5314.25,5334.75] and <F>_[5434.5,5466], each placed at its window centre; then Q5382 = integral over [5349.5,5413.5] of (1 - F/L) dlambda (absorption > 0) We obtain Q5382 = 0.99 angstroms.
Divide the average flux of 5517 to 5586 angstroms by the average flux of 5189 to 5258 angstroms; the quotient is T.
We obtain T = 1.0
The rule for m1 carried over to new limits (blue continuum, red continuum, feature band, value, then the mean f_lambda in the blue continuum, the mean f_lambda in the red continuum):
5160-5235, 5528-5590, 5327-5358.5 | -0.050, 0.588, 0.59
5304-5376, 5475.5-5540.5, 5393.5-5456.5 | 0.021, 0.619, 0.61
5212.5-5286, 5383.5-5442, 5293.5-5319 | -0.030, 0.581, 0.605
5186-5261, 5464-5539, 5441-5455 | 0.051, 0.58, 0.606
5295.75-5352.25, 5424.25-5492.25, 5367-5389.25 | 0.043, 0.614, 0.618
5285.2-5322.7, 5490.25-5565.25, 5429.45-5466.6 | -0.005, 0.608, 0.587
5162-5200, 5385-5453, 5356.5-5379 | -0.015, 0.598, 0.599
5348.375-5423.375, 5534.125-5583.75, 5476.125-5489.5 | -0.115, 0.602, 0.595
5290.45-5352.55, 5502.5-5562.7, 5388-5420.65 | 0.015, 0.616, 0.575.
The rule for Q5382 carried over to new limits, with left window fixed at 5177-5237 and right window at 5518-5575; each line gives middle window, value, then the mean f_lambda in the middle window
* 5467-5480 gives -0.8 angstroms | 0.612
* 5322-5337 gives -1.5 angstroms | 0.64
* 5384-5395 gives -0.2 angstroms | 0.591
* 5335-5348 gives -0.2 angstroms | 0.593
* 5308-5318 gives -0.5 angstroms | 0.612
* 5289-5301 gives -0.5 angstroms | 0.611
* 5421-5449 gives -1.4 angstroms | 0.609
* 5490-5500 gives -1.4 angstroms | 0.656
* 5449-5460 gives -0.7 angstroms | 0.616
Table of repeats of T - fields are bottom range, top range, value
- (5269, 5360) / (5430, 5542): 0.99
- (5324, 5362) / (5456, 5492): 1.01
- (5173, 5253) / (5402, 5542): 1.03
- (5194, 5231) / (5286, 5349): 1.05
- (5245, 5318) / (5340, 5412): 1.02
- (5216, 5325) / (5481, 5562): 1.01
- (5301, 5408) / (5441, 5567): 0.98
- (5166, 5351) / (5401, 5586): 1.01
